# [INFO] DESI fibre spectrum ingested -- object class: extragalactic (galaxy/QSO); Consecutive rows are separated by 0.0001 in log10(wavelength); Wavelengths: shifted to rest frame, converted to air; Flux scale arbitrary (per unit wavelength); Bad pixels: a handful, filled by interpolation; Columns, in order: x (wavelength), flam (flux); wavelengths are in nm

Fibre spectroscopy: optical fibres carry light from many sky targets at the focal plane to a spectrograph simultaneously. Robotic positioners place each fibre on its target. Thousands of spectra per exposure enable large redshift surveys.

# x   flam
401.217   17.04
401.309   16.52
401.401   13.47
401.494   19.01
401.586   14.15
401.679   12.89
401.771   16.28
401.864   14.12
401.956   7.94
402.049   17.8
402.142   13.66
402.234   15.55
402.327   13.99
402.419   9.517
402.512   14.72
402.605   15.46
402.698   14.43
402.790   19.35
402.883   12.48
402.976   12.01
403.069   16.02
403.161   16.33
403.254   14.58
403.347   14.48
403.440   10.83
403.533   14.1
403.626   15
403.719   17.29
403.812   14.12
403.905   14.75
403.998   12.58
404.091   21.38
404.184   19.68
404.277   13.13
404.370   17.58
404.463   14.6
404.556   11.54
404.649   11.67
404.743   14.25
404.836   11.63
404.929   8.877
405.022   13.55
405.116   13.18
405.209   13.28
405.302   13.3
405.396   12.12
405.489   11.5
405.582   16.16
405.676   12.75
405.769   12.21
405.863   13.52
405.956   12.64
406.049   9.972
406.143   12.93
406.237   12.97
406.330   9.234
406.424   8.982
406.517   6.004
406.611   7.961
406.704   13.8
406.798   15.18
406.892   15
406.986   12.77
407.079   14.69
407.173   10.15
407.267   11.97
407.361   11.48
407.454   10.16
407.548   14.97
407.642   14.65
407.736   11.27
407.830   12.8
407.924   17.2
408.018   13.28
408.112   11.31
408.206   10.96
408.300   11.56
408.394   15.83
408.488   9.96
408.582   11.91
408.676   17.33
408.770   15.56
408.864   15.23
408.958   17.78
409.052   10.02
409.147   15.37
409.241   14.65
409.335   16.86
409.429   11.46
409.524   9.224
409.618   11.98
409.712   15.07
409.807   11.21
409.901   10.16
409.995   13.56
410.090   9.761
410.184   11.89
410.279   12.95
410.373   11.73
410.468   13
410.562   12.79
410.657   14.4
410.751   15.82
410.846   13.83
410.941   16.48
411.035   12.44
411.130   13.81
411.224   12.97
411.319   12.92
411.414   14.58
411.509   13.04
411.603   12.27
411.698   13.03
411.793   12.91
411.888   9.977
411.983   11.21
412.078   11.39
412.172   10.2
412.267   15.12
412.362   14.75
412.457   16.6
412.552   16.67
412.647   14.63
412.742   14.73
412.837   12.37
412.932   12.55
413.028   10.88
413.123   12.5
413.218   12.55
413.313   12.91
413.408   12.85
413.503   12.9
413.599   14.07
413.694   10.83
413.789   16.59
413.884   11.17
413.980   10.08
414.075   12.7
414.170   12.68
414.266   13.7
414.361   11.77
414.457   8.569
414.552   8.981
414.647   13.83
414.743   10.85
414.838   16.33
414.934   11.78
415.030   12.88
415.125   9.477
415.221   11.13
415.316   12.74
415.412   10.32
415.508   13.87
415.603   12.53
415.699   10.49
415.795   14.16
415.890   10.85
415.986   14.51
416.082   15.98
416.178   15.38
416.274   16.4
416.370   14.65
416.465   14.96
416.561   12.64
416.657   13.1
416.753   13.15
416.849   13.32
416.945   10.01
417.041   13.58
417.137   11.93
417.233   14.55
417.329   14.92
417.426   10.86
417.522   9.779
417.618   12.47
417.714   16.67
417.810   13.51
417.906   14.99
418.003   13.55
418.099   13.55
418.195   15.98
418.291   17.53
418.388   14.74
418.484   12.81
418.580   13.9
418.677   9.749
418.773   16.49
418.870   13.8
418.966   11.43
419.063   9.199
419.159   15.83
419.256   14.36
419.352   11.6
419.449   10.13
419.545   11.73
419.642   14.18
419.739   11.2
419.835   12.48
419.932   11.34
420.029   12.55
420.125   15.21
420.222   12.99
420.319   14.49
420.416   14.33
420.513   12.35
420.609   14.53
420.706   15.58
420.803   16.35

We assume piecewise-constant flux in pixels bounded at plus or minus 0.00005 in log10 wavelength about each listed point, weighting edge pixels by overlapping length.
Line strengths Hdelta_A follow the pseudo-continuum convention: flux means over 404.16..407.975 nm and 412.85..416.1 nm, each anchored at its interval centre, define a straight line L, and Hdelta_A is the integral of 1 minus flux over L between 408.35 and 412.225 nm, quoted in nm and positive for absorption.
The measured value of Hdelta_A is -0.18 nm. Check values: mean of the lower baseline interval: 12.7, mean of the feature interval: 13.1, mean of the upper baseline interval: 12.3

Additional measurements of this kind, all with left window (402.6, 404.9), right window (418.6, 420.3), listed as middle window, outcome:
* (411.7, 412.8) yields 0.012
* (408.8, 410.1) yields 0.076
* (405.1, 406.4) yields 0.178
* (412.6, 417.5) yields 0.175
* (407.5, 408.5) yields 0.069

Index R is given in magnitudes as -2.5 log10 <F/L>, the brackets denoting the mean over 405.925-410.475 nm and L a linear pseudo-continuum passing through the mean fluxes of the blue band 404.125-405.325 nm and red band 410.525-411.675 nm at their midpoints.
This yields 0.09 mag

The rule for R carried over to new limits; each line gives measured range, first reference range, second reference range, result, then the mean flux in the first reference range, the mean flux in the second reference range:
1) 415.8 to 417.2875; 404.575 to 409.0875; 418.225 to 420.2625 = -0.06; 12.6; 13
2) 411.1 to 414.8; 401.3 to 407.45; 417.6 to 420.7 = 0.06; 13.5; 13.5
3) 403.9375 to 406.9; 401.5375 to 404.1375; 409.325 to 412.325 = 0.08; 14.5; 12.7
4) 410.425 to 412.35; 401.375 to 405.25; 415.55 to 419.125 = 0.06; 14.3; 13.5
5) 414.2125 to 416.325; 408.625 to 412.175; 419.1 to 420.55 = 0.04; 13.2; 13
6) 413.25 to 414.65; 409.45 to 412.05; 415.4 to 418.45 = 0.08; 12.7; 13.6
